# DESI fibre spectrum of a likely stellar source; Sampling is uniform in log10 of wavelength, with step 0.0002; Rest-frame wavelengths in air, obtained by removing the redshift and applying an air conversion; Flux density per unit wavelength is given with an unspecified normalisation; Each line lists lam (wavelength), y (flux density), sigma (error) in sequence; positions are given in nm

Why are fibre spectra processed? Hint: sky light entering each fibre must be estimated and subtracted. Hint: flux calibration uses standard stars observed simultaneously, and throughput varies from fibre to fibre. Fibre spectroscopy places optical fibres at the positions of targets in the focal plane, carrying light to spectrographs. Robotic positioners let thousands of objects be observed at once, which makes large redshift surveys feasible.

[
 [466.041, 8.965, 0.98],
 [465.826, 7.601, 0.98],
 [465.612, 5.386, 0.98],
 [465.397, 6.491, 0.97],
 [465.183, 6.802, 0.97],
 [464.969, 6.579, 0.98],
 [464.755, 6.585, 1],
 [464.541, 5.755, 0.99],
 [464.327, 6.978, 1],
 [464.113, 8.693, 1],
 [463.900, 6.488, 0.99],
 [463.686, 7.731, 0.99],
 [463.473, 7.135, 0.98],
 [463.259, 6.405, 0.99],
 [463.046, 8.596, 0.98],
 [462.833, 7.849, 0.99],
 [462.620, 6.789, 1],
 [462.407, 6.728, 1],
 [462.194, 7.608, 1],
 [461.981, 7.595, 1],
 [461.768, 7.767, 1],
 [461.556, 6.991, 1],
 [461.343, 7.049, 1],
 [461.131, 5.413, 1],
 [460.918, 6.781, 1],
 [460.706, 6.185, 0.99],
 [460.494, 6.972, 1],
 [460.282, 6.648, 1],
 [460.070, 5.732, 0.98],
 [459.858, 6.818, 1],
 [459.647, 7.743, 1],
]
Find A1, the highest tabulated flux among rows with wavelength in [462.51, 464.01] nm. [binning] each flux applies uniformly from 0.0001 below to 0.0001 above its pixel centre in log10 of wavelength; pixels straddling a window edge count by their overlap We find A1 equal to 8.596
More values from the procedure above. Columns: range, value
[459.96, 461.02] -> 6.972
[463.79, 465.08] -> 8.693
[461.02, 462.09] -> 7.767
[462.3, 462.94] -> 7.849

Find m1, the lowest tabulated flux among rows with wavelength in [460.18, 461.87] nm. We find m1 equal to 5.413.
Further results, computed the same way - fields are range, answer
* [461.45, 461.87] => 6.991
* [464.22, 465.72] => 5.386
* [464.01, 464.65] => 5.755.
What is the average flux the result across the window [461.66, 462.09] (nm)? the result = 7.68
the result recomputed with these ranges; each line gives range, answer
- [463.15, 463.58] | 6.79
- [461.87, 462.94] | 7.31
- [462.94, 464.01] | 7.28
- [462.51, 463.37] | 7.41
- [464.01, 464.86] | 6.99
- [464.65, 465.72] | 6.37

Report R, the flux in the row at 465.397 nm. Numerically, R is 6.491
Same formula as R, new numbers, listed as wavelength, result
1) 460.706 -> 6.185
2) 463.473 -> 7.135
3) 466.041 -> 8.965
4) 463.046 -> 8.596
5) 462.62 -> 6.789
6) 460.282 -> 6.648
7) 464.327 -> 6.978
